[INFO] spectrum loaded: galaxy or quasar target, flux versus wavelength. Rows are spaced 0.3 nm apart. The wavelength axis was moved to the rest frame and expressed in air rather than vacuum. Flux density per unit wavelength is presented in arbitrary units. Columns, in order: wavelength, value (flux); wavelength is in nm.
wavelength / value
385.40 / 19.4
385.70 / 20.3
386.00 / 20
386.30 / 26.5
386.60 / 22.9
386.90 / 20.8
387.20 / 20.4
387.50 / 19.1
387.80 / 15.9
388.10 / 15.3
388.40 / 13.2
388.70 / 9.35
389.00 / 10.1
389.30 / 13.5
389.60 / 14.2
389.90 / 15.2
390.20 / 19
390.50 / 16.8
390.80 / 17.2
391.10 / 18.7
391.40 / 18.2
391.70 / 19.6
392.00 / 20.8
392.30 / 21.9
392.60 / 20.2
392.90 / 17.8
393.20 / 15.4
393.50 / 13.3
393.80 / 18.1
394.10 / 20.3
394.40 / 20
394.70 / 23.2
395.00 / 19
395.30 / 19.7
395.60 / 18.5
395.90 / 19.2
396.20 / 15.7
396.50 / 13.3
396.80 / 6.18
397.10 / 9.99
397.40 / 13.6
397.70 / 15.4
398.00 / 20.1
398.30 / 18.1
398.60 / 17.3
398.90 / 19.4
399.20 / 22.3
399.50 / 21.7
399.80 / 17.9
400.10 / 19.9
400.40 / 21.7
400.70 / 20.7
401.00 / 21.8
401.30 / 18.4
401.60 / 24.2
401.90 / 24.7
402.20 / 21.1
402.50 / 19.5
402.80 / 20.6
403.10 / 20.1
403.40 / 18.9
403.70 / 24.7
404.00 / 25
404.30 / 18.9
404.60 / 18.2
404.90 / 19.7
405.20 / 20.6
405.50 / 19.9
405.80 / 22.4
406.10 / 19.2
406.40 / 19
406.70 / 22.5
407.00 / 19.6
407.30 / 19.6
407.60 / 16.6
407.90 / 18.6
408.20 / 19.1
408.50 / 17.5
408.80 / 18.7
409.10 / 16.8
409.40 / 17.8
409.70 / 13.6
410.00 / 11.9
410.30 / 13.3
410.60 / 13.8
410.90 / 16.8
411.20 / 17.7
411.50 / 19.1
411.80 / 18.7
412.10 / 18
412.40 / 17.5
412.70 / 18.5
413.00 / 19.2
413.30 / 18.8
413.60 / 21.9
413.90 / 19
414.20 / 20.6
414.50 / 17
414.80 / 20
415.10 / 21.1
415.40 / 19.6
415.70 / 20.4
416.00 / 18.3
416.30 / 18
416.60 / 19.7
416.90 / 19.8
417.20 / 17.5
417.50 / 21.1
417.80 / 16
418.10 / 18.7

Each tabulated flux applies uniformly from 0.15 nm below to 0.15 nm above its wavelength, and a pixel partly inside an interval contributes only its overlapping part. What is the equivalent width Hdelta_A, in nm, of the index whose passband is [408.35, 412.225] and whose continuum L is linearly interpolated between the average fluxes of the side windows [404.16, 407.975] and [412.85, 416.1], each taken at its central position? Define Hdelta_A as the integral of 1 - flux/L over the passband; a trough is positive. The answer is 0.63 nm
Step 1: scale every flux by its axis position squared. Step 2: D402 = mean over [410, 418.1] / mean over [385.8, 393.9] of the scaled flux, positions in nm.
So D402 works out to 1.18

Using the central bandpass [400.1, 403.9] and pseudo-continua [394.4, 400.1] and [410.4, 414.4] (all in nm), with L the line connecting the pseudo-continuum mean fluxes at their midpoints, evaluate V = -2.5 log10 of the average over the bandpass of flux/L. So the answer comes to -0.20 mag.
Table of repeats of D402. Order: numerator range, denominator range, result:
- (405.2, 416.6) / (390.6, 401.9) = 1.08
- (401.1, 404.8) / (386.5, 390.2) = 1.44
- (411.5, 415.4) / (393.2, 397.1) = 1.25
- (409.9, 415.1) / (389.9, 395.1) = 1.06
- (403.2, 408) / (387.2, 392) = 1.37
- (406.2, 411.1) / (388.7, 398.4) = 1.10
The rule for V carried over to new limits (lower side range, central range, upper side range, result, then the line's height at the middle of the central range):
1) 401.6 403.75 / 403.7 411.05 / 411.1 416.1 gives 0.12 mag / 20.4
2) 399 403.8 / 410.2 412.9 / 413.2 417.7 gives 0.16 mag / 19.9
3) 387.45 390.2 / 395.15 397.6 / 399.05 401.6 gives 0.25 mag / 18.5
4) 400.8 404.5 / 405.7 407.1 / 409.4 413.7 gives -0.05 mag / 19.6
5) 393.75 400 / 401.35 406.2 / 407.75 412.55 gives -0.22 mag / 17.2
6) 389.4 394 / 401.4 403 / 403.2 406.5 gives -0.09 mag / 20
